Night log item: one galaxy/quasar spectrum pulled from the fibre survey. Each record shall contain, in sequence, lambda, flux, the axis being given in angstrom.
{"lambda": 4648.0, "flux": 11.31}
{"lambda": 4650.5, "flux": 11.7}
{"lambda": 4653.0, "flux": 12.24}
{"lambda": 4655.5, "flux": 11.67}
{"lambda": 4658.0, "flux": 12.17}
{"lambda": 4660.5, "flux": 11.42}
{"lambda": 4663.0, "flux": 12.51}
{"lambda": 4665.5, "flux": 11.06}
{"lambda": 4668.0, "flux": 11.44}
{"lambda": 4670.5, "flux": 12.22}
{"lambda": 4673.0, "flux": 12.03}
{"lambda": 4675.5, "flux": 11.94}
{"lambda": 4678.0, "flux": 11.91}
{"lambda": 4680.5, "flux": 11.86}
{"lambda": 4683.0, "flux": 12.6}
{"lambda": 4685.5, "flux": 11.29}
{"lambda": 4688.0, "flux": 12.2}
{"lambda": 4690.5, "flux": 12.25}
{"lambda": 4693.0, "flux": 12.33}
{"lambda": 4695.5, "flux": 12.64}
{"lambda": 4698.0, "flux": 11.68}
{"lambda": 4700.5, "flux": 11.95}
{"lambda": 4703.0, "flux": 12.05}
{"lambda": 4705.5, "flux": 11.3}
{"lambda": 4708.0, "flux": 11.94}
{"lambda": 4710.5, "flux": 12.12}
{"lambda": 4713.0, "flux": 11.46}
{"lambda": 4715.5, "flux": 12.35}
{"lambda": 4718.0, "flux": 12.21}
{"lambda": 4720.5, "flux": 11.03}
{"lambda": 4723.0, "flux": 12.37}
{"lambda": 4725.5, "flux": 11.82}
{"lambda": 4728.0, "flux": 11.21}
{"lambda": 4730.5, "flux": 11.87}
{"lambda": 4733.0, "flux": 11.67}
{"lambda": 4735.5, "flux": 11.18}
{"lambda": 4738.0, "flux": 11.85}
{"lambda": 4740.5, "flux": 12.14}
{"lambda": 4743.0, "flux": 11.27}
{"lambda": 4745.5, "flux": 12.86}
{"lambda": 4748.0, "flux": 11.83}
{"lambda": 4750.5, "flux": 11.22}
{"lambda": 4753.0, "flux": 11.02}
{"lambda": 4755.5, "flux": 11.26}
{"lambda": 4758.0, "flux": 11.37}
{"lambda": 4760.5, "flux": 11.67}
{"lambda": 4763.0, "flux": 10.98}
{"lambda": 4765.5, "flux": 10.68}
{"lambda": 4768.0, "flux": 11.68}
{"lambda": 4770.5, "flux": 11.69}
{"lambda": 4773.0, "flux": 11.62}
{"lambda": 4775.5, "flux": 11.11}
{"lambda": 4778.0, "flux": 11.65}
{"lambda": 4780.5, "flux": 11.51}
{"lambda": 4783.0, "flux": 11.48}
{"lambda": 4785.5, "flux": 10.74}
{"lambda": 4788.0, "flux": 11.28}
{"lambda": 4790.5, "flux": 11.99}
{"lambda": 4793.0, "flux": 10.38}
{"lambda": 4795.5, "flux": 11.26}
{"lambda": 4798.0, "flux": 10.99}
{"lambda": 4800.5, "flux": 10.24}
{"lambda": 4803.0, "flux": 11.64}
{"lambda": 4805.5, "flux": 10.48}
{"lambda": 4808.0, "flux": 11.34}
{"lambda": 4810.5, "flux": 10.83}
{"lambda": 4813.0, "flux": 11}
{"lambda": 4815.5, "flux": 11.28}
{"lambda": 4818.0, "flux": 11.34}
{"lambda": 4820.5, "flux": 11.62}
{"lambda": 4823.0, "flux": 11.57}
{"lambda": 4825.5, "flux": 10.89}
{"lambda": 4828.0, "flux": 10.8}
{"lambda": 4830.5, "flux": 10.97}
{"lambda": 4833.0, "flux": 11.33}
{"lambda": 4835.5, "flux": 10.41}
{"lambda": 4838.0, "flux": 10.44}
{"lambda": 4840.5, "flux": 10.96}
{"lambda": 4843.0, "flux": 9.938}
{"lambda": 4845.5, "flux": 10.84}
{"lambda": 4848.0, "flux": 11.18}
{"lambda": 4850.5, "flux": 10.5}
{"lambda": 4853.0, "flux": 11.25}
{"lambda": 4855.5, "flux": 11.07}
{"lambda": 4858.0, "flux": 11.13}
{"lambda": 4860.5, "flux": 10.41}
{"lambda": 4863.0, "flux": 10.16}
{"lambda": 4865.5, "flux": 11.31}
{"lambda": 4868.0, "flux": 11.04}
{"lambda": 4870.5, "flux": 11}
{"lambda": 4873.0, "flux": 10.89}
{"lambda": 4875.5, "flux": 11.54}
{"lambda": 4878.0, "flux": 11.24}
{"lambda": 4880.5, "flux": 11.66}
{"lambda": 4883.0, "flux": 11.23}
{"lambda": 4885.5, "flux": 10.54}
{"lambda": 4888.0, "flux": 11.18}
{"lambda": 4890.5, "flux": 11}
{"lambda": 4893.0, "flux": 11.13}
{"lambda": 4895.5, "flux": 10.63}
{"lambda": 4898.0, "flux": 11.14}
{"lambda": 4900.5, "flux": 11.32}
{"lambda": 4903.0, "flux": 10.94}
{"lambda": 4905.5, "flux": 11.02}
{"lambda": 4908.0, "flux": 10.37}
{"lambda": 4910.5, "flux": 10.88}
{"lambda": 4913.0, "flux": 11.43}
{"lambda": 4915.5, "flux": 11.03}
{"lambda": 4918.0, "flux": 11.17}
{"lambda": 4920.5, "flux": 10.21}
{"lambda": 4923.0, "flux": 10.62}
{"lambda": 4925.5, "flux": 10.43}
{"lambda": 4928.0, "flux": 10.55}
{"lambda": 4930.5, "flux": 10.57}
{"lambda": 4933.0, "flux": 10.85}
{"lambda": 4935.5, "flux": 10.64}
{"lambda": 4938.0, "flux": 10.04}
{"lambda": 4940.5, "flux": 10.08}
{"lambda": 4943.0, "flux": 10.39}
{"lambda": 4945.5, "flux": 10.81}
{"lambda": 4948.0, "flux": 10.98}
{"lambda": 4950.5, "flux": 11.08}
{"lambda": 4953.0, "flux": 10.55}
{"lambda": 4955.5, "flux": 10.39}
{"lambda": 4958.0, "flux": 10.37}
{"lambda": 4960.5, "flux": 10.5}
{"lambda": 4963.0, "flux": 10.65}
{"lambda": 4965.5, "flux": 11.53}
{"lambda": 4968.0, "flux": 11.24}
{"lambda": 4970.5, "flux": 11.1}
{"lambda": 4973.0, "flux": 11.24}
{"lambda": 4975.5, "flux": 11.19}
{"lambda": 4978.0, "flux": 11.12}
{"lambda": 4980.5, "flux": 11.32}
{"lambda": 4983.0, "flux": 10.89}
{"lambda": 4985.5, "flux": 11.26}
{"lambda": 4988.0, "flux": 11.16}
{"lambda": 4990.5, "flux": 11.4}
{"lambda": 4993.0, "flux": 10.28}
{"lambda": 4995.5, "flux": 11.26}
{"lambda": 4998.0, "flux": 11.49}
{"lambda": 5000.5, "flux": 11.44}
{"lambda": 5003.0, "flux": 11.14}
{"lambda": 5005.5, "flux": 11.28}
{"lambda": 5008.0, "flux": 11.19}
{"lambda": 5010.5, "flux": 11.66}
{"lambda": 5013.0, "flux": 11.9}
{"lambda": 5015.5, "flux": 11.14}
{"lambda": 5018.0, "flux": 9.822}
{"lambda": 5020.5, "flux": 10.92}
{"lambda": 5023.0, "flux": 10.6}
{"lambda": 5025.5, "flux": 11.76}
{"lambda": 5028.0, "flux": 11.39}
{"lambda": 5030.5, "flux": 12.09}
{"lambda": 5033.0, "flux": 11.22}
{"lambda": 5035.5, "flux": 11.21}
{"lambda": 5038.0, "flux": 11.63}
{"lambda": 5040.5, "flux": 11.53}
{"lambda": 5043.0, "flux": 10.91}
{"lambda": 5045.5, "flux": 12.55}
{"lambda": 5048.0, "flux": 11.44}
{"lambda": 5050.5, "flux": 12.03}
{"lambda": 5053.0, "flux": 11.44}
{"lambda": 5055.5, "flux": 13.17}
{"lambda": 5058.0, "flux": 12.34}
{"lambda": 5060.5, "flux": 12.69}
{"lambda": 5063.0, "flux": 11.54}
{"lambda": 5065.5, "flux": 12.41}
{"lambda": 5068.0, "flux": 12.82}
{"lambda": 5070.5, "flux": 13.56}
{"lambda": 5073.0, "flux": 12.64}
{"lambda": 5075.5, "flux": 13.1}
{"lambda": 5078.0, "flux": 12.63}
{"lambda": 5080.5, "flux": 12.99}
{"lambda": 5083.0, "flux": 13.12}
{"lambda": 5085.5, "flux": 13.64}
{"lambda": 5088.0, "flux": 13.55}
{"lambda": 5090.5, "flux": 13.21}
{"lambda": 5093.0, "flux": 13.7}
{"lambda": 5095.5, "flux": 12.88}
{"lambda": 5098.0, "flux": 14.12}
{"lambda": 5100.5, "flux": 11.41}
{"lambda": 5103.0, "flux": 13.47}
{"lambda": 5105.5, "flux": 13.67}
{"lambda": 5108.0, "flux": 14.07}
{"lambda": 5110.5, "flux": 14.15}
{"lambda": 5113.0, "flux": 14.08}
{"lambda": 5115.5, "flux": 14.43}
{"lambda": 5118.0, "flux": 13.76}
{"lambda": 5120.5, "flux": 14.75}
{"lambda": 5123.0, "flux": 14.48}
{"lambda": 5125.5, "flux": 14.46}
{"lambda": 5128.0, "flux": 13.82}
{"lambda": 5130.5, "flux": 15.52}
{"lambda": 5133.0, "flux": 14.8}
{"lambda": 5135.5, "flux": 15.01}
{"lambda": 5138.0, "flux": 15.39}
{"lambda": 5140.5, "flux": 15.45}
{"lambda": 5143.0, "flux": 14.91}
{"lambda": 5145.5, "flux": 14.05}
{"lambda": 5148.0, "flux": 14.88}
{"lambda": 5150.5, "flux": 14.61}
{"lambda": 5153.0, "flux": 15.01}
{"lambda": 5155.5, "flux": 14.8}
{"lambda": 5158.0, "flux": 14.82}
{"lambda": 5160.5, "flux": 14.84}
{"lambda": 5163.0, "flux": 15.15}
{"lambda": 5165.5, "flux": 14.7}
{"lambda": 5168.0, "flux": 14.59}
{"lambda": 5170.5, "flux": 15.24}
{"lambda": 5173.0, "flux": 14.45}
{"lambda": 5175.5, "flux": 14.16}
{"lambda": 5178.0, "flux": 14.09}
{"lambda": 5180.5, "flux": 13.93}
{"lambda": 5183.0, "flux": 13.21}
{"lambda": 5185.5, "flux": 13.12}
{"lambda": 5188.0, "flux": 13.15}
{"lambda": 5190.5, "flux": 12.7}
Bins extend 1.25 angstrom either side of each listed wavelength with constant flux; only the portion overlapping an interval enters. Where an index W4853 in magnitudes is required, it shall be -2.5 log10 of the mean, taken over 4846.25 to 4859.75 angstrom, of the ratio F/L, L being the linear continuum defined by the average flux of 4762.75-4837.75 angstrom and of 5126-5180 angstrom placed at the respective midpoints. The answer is 0.07 mag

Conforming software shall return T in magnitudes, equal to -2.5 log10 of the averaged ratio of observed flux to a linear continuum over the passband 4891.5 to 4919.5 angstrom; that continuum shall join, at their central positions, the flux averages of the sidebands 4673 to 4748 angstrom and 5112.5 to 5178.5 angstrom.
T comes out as 0.19 mag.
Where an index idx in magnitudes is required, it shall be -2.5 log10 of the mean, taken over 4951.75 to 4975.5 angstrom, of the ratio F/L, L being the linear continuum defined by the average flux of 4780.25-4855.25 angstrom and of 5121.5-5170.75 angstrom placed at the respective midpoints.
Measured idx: 0.17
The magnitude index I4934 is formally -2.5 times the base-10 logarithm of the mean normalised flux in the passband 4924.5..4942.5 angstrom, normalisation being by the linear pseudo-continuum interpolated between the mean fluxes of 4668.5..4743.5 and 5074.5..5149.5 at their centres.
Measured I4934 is 0.24 mag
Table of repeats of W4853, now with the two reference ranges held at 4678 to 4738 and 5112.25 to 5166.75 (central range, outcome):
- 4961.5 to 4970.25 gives 0.22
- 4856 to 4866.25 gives 0.20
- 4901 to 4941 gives 0.23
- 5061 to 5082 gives 0.13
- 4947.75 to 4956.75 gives 0.25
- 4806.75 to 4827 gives 0.13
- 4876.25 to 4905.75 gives 0.18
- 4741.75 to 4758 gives 0.05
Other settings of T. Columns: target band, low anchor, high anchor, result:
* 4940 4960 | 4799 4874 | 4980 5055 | 0.058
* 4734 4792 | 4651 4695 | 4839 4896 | 0.001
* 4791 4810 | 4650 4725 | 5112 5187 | 0.151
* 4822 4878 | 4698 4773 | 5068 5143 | 0.135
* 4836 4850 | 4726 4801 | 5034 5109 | 0.105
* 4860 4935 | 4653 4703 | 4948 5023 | 0.038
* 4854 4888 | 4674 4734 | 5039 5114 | 0.121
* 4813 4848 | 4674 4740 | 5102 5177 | 0.156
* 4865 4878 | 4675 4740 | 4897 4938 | -0.012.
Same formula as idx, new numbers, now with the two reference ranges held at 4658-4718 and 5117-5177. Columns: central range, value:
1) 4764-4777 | 0.10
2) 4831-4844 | 0.20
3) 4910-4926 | 0.23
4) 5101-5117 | 0.05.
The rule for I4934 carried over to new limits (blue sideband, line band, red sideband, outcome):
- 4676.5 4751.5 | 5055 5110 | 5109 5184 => 0.09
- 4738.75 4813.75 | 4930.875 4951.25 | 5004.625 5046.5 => 0.07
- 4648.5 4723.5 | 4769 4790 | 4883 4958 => 0.00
